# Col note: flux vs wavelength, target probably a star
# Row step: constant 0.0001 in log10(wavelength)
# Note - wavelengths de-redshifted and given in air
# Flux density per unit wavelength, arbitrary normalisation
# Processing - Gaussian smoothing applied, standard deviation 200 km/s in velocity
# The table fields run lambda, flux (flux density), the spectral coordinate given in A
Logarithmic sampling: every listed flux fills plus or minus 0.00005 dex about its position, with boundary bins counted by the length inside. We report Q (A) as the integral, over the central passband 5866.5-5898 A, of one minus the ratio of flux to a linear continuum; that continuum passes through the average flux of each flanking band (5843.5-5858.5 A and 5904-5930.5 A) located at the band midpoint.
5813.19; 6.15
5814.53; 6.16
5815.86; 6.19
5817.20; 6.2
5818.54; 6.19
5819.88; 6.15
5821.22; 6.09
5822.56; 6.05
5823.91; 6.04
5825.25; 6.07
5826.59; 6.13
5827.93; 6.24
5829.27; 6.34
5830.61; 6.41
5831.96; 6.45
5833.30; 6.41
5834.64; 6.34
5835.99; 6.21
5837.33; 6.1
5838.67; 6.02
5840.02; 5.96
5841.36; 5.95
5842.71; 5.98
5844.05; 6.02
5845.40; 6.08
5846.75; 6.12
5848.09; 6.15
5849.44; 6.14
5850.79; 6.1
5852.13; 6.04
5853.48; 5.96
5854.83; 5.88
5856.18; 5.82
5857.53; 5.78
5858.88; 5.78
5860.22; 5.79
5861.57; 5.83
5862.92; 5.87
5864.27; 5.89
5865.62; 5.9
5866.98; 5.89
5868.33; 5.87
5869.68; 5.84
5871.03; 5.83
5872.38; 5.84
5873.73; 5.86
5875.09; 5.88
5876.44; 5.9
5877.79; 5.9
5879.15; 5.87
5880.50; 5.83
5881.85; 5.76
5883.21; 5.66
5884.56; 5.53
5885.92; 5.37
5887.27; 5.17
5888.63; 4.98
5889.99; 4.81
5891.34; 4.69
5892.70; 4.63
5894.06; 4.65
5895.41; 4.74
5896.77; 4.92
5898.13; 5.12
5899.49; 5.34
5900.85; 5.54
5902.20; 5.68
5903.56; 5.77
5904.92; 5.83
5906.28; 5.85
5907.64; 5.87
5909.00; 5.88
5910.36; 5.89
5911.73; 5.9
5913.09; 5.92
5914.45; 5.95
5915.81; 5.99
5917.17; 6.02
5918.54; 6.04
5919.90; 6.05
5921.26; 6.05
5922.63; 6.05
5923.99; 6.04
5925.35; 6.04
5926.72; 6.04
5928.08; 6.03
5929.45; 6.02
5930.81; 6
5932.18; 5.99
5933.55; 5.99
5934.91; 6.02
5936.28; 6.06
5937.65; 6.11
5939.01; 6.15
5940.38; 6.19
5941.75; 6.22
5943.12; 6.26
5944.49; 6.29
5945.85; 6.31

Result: 2.9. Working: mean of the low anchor 6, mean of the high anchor 5.97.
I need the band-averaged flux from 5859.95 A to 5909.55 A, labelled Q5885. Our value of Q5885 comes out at 5.55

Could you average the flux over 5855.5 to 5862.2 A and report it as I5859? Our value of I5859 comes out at 5.8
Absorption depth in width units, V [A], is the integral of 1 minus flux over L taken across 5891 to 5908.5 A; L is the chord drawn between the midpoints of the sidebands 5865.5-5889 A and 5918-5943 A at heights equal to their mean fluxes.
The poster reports 1.7 A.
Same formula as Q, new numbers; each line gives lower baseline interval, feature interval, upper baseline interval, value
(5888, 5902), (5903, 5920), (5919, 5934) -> -1.2 A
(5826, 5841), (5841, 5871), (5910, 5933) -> 1.2 A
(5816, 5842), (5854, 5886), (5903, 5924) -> 1.3 A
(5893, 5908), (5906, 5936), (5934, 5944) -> -1.1 A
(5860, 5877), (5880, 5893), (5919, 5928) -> 1.5 A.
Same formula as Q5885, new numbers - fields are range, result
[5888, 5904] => 5.06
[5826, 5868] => 6.05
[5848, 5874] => 5.9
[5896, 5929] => 5.82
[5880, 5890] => 5.42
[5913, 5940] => 6.03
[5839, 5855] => 6.03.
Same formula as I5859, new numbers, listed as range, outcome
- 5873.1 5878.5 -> 5.88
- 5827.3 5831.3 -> 6.33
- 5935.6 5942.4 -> 6.15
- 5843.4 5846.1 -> 6.03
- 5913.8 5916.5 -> 5.98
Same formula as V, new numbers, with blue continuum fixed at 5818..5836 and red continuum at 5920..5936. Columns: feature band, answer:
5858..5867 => 0.4 A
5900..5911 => 0.5 A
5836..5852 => 0.3 A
